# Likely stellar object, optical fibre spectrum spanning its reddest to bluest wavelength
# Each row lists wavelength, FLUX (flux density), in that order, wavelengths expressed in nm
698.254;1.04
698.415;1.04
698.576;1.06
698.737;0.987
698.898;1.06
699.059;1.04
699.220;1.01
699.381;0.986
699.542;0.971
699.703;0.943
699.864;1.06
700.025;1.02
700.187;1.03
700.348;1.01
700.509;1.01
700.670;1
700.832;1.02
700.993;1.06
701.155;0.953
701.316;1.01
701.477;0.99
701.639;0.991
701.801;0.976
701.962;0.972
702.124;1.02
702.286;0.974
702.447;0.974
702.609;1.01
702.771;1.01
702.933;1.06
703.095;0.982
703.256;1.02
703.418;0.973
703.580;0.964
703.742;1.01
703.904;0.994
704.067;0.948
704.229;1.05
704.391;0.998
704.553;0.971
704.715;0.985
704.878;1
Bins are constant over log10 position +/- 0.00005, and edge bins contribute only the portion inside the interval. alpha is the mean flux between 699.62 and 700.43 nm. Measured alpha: 1.01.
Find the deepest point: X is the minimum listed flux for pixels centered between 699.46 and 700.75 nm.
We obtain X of 0.943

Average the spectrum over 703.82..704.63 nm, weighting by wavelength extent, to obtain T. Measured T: 0.992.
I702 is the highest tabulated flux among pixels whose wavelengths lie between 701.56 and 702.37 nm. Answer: 1.02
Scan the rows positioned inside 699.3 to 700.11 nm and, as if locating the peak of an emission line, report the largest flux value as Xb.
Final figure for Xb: 1.06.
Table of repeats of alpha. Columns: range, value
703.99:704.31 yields 1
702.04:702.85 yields 0.997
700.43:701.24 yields 1.01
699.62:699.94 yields 1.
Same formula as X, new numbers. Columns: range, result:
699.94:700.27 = 1.02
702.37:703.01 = 0.974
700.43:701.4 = 0.953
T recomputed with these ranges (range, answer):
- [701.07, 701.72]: 0.986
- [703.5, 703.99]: 0.987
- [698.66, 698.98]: 1.02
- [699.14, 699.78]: 0.978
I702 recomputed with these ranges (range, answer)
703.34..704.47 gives 1.05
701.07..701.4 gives 1.01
